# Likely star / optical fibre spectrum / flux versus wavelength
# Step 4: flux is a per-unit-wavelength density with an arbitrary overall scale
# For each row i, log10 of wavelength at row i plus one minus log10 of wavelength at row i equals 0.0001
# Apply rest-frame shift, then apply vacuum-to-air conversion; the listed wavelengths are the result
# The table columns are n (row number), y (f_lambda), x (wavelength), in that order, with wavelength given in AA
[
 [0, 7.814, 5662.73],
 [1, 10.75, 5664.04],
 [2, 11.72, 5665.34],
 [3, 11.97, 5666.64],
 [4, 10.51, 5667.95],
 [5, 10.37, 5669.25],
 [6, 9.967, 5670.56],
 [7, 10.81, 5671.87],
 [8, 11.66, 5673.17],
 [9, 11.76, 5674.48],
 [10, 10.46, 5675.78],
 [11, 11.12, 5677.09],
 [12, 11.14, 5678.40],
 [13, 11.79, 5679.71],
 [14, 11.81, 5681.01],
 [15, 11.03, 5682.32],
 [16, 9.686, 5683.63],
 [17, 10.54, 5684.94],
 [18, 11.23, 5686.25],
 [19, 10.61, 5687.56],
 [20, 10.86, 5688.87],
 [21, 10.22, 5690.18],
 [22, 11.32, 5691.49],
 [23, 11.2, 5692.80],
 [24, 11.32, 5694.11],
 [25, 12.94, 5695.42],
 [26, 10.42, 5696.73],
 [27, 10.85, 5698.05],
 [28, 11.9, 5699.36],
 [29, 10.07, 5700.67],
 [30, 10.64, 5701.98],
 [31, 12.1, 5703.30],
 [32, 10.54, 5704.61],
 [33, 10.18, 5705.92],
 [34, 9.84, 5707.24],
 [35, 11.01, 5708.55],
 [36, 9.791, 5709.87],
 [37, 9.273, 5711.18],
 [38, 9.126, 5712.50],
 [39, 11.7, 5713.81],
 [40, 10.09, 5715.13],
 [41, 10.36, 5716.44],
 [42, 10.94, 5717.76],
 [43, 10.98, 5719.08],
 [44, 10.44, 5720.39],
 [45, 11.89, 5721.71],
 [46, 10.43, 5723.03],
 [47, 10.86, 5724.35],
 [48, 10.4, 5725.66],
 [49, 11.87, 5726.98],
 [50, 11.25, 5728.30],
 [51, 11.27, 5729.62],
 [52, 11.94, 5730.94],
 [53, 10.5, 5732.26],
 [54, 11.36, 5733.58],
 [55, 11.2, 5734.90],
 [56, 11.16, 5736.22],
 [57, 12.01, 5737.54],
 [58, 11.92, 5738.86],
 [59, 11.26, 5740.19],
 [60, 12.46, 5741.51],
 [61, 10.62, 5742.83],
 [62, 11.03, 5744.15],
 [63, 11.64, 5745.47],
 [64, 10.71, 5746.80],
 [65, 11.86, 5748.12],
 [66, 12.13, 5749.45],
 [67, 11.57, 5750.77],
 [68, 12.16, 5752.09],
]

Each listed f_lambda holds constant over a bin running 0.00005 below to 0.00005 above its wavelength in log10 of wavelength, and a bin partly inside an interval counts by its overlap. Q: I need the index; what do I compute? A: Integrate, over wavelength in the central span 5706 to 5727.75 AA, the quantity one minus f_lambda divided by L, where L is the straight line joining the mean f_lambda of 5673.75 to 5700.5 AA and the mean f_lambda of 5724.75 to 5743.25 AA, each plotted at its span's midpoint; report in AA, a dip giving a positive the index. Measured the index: 1.4 AA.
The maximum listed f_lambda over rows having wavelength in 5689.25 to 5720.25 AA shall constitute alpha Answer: 12.94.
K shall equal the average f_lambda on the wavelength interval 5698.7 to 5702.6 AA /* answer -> 10.9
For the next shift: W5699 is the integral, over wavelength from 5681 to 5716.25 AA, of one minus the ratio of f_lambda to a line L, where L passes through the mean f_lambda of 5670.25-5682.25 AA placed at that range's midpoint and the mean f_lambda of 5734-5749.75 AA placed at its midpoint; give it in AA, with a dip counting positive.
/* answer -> 1.8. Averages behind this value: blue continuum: 11.2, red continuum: 11.5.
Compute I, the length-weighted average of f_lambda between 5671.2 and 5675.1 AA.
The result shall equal 11.4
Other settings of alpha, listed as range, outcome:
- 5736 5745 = 12.46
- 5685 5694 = 11.32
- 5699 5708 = 12.1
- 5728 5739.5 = 12.01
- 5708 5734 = 11.94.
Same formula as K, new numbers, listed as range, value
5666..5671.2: 10.7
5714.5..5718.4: 10.5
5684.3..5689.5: 10.8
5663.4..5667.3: 11.5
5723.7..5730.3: 11.1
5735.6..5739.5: 11.7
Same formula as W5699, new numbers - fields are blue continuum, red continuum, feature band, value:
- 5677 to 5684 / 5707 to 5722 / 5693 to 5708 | -0.4 AA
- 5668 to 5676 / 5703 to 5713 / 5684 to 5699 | -0.8 AA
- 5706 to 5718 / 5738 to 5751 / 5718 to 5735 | -0.5 AA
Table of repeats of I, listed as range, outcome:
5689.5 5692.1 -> 10.8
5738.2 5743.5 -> 11.6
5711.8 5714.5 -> 10.4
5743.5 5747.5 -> 11.1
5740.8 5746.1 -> 11.5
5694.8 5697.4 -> 11.6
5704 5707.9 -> 10.2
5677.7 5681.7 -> 11.6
